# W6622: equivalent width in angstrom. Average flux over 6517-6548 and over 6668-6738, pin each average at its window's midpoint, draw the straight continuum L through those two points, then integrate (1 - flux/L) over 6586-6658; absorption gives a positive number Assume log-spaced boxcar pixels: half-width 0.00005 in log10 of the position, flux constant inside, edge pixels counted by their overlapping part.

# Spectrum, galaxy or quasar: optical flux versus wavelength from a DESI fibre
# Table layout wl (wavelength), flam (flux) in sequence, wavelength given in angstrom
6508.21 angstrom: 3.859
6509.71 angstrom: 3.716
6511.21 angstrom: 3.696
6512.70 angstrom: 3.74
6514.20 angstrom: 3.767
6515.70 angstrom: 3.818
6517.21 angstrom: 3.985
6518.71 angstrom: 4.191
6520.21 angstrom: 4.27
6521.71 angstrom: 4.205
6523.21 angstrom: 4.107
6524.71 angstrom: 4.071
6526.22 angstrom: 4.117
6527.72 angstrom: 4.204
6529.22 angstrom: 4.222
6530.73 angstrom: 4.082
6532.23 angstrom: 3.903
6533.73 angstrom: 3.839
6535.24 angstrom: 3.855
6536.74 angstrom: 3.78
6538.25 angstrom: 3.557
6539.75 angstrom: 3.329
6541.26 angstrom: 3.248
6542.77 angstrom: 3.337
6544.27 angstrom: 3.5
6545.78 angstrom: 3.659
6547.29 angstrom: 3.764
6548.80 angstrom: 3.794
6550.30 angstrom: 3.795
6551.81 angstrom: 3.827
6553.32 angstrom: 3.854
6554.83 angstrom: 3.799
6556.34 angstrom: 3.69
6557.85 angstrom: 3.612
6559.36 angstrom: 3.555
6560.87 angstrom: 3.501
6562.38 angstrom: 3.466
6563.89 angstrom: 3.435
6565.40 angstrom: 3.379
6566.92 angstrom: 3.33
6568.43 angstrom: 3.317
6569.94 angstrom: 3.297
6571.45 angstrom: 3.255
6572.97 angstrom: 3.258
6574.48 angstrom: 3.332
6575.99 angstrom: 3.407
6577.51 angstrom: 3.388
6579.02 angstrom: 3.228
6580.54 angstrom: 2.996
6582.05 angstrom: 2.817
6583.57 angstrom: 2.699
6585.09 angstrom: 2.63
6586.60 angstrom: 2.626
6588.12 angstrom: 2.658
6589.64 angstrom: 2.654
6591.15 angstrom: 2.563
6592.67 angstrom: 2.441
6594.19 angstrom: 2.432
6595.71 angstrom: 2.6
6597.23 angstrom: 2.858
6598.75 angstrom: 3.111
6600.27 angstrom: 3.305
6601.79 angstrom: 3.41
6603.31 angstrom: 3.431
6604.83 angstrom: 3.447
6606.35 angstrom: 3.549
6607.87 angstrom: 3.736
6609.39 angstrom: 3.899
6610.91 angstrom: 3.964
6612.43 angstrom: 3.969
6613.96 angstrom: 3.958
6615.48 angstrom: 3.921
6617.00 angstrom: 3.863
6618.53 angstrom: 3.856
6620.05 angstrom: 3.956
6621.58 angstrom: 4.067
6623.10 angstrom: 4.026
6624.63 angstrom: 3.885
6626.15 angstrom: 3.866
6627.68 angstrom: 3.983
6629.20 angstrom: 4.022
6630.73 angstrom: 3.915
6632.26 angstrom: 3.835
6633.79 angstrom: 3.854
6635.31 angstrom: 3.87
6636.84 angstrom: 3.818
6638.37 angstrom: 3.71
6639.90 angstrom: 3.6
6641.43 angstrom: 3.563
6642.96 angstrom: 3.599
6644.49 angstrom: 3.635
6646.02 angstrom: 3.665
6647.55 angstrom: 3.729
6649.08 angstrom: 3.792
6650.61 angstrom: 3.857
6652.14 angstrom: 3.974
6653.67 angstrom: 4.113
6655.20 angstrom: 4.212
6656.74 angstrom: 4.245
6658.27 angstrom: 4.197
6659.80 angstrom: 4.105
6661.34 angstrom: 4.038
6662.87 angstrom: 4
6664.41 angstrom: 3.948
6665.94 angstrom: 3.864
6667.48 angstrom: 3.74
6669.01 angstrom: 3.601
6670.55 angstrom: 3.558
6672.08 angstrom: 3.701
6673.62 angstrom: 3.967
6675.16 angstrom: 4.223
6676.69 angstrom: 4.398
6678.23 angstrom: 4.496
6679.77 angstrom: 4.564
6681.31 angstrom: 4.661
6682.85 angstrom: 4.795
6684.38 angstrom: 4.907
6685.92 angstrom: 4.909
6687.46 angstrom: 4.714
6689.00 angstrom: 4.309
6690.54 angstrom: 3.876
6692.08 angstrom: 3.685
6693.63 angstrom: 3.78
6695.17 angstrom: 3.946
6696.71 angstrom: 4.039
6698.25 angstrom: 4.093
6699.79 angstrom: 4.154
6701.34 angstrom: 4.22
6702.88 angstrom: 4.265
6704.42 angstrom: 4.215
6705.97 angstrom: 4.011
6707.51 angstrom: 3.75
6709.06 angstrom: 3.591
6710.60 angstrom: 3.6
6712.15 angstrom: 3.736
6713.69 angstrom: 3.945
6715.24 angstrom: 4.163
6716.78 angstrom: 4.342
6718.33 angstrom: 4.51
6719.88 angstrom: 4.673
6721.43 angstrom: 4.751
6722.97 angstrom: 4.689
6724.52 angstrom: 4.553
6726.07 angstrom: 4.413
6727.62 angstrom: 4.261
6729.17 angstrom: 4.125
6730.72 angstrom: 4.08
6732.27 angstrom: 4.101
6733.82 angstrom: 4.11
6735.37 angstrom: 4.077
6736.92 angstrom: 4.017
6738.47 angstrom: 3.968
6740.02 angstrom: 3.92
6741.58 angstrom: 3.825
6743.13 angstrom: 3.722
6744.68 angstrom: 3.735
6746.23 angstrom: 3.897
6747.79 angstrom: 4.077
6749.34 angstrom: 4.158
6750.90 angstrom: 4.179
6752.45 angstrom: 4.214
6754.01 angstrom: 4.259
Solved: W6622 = 7.8 angstrom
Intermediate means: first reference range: 3.87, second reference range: 4.19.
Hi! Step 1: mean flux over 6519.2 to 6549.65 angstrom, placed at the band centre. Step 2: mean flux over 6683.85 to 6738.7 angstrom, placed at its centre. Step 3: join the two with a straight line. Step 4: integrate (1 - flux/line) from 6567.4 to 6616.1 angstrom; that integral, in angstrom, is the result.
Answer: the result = 9.41 angstrom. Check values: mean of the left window 3.85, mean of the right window 4.18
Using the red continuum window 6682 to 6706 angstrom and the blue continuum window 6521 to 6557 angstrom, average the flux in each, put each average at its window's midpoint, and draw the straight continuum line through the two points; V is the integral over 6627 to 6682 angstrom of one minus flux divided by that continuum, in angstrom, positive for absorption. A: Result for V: 2.6 angstrom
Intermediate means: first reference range 3.81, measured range 3.95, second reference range 4.25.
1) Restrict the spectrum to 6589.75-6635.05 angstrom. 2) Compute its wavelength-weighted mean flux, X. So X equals 3.57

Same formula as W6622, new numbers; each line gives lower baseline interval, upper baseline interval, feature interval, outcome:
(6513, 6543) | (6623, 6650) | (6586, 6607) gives 4.9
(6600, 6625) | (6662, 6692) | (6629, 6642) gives 0.5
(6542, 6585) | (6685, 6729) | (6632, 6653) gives 0.5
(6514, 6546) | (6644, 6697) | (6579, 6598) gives 6.1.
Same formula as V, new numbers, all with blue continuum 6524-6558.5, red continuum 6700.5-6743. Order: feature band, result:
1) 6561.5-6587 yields 4.4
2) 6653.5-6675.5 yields 0.3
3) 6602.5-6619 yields 0.6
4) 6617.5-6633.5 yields 0.0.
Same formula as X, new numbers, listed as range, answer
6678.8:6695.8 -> 4.38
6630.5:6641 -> 3.79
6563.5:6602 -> 3.01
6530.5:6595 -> 3.34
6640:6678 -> 3.91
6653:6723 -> 4.15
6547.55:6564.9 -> 3.67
